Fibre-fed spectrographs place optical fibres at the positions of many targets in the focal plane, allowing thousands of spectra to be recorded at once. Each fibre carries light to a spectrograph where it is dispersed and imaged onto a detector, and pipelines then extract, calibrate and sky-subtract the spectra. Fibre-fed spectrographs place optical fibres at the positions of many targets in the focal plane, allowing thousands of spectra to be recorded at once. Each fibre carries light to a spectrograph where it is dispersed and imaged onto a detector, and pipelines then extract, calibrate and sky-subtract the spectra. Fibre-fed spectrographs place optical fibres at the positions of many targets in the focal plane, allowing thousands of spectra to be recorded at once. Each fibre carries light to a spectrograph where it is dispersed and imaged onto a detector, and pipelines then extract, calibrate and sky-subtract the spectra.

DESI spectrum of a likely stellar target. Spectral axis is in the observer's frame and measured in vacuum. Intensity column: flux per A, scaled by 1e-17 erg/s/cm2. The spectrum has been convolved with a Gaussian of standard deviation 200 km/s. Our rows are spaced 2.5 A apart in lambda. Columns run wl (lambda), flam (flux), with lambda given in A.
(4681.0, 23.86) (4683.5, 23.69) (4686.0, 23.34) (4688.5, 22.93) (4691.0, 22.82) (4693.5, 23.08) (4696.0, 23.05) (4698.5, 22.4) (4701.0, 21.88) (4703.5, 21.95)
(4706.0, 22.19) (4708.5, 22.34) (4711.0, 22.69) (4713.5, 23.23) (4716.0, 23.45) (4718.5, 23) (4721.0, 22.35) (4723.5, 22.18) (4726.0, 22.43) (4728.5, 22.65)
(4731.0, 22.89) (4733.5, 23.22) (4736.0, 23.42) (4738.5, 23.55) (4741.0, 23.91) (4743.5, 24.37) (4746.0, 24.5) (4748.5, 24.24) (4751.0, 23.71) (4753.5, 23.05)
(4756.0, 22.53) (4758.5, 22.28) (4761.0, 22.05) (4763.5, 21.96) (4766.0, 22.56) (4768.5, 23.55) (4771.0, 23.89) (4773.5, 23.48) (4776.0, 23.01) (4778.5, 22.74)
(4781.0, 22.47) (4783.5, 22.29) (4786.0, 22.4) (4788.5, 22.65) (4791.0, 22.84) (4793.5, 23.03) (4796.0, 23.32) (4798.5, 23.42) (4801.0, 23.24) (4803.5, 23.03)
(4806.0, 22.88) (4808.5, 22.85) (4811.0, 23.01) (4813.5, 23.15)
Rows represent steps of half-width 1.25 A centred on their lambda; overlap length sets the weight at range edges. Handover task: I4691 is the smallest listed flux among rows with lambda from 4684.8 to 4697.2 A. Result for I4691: 22.82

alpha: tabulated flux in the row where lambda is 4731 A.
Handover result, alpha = 22.89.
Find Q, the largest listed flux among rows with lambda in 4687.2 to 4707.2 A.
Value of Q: 23.08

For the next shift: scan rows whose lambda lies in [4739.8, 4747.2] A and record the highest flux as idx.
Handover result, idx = 24.5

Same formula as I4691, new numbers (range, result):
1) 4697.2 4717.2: 21.88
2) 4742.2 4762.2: 22.05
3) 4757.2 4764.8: 21.96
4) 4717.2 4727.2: 22.18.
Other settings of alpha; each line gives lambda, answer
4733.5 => 23.22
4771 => 23.89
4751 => 23.71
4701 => 21.88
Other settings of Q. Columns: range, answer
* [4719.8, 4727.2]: 22.43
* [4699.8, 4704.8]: 21.95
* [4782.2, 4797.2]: 23.32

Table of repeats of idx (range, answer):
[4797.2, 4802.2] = 23.42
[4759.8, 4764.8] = 22.05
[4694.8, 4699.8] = 23.05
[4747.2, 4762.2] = 24.24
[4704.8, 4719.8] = 23.45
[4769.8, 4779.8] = 23.89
